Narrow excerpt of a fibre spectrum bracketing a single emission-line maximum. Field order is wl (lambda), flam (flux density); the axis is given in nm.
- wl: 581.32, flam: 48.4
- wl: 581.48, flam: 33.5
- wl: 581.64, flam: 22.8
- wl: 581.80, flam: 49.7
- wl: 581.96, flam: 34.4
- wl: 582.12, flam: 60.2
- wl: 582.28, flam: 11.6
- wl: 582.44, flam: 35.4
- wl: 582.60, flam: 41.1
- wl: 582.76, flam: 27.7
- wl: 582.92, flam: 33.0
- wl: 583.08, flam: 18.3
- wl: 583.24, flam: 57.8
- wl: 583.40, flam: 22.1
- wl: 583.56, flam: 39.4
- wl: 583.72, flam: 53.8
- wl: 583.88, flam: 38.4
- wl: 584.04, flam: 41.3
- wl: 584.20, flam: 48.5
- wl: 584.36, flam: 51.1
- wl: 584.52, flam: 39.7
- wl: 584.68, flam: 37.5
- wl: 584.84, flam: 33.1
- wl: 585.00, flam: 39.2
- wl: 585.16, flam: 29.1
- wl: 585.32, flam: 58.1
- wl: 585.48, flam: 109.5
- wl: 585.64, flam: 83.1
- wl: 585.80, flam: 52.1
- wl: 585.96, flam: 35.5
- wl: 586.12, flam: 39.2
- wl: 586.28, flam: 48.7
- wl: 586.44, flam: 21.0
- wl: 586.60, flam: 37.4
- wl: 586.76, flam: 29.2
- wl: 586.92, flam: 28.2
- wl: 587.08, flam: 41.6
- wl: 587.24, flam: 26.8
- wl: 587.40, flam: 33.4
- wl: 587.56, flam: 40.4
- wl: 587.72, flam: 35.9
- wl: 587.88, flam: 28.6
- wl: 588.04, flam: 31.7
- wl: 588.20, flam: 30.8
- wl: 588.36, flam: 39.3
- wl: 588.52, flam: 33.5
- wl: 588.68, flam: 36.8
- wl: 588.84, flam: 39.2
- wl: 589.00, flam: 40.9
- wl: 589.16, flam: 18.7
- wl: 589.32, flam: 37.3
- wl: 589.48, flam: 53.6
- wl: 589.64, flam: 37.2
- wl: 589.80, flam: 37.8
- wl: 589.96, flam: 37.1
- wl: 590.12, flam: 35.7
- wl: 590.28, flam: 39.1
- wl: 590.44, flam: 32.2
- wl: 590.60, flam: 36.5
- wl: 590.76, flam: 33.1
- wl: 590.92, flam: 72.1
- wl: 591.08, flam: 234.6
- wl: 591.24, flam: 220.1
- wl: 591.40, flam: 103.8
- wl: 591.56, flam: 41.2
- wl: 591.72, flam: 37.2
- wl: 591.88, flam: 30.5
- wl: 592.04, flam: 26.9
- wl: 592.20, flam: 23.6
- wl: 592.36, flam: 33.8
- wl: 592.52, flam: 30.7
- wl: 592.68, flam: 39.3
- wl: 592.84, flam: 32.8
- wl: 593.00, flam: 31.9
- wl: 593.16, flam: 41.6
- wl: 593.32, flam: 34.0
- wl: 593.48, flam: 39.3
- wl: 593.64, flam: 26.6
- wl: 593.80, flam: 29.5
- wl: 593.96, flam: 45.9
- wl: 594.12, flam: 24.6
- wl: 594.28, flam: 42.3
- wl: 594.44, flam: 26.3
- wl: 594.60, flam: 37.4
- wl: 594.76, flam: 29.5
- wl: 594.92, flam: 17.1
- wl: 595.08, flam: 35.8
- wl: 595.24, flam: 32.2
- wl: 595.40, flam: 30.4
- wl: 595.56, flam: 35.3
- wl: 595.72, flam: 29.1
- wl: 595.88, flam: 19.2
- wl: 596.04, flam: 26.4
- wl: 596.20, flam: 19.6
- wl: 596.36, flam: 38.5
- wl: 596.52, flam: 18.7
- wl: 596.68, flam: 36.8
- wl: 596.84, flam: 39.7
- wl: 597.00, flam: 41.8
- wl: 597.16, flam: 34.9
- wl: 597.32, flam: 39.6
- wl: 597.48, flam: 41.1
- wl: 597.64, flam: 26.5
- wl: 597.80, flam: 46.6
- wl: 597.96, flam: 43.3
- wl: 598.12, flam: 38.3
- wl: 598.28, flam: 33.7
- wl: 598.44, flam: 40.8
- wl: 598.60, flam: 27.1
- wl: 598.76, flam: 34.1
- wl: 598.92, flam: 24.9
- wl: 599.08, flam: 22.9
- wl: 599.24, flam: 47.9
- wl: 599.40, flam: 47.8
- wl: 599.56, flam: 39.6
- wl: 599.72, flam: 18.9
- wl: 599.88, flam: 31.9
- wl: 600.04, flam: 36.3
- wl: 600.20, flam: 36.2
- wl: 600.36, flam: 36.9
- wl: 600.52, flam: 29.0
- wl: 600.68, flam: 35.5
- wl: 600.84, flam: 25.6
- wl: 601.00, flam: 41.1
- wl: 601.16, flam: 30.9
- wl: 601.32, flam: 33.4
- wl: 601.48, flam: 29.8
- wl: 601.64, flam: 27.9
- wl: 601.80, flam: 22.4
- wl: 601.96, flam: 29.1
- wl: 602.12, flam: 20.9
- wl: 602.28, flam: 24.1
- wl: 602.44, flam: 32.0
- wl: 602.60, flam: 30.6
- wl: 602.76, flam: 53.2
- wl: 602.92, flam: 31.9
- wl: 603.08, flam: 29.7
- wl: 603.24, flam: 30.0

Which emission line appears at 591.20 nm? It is [O III]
